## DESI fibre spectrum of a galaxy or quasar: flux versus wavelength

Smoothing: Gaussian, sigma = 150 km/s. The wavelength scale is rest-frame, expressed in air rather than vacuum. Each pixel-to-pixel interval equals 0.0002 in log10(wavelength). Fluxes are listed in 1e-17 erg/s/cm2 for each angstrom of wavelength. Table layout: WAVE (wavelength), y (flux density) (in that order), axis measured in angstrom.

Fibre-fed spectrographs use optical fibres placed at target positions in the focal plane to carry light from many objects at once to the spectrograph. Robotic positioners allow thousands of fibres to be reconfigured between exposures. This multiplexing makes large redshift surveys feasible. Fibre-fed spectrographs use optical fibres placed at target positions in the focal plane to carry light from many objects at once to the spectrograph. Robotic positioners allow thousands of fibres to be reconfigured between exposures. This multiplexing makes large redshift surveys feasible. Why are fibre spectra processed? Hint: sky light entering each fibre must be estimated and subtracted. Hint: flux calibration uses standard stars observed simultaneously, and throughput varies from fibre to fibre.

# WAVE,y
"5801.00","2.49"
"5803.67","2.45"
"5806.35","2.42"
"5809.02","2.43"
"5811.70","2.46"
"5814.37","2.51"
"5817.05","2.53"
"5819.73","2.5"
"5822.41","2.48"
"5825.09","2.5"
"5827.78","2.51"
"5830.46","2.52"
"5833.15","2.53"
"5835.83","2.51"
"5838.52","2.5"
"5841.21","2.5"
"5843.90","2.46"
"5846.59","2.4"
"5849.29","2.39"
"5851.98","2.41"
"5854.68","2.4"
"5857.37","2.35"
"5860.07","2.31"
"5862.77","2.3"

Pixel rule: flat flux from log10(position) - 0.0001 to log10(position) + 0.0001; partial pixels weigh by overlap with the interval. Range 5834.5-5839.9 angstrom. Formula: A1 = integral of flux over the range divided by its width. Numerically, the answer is 2.5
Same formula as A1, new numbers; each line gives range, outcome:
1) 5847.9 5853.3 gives 2.4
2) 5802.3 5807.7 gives 2.44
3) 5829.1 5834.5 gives 2.53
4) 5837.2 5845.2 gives 2.49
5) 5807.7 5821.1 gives 2.49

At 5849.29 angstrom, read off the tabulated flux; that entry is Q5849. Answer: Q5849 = 2.39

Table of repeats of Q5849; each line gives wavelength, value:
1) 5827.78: 2.51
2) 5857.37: 2.35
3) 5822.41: 2.48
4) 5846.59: 2.4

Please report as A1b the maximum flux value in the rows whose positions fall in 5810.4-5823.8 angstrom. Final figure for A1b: 2.53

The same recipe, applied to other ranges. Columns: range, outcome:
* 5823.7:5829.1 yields 2.51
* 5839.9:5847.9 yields 2.5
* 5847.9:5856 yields 2.41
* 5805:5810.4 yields 2.43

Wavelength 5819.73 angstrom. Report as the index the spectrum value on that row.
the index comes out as 2.5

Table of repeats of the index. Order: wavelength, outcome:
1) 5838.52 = 2.5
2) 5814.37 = 2.51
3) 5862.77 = 2.3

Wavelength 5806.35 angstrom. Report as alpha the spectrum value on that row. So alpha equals 2.42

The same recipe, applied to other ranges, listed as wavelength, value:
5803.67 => 2.45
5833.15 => 2.53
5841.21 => 2.5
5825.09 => 2.5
